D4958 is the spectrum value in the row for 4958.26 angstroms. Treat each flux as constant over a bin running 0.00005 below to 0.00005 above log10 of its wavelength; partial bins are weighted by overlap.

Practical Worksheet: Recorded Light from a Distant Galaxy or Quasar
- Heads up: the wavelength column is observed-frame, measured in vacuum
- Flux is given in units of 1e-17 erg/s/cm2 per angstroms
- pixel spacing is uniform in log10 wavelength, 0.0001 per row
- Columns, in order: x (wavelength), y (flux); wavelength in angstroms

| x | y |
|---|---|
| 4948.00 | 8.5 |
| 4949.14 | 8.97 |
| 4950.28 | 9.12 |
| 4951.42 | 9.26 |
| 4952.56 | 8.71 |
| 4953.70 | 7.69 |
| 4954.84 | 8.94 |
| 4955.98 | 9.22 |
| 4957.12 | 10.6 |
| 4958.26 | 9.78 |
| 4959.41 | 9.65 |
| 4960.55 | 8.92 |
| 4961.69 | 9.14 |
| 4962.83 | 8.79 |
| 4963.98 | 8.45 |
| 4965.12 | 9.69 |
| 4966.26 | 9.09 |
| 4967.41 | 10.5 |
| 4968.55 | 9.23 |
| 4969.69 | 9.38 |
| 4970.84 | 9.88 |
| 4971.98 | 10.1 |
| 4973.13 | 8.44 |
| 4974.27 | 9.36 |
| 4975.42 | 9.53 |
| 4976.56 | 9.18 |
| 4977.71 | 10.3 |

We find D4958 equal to 9.78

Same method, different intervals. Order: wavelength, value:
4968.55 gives 9.23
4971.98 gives 10.1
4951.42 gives 9.26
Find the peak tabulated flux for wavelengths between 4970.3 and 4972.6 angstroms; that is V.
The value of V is 10.1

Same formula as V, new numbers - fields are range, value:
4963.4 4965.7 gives 9.69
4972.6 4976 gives 9.53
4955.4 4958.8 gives 10.6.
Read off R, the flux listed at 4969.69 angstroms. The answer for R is 9.38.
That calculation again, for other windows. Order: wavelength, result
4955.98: 9.22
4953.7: 7.69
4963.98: 8.45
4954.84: 8.94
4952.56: 8.71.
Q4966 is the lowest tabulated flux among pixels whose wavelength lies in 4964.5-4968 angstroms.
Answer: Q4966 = 9.09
